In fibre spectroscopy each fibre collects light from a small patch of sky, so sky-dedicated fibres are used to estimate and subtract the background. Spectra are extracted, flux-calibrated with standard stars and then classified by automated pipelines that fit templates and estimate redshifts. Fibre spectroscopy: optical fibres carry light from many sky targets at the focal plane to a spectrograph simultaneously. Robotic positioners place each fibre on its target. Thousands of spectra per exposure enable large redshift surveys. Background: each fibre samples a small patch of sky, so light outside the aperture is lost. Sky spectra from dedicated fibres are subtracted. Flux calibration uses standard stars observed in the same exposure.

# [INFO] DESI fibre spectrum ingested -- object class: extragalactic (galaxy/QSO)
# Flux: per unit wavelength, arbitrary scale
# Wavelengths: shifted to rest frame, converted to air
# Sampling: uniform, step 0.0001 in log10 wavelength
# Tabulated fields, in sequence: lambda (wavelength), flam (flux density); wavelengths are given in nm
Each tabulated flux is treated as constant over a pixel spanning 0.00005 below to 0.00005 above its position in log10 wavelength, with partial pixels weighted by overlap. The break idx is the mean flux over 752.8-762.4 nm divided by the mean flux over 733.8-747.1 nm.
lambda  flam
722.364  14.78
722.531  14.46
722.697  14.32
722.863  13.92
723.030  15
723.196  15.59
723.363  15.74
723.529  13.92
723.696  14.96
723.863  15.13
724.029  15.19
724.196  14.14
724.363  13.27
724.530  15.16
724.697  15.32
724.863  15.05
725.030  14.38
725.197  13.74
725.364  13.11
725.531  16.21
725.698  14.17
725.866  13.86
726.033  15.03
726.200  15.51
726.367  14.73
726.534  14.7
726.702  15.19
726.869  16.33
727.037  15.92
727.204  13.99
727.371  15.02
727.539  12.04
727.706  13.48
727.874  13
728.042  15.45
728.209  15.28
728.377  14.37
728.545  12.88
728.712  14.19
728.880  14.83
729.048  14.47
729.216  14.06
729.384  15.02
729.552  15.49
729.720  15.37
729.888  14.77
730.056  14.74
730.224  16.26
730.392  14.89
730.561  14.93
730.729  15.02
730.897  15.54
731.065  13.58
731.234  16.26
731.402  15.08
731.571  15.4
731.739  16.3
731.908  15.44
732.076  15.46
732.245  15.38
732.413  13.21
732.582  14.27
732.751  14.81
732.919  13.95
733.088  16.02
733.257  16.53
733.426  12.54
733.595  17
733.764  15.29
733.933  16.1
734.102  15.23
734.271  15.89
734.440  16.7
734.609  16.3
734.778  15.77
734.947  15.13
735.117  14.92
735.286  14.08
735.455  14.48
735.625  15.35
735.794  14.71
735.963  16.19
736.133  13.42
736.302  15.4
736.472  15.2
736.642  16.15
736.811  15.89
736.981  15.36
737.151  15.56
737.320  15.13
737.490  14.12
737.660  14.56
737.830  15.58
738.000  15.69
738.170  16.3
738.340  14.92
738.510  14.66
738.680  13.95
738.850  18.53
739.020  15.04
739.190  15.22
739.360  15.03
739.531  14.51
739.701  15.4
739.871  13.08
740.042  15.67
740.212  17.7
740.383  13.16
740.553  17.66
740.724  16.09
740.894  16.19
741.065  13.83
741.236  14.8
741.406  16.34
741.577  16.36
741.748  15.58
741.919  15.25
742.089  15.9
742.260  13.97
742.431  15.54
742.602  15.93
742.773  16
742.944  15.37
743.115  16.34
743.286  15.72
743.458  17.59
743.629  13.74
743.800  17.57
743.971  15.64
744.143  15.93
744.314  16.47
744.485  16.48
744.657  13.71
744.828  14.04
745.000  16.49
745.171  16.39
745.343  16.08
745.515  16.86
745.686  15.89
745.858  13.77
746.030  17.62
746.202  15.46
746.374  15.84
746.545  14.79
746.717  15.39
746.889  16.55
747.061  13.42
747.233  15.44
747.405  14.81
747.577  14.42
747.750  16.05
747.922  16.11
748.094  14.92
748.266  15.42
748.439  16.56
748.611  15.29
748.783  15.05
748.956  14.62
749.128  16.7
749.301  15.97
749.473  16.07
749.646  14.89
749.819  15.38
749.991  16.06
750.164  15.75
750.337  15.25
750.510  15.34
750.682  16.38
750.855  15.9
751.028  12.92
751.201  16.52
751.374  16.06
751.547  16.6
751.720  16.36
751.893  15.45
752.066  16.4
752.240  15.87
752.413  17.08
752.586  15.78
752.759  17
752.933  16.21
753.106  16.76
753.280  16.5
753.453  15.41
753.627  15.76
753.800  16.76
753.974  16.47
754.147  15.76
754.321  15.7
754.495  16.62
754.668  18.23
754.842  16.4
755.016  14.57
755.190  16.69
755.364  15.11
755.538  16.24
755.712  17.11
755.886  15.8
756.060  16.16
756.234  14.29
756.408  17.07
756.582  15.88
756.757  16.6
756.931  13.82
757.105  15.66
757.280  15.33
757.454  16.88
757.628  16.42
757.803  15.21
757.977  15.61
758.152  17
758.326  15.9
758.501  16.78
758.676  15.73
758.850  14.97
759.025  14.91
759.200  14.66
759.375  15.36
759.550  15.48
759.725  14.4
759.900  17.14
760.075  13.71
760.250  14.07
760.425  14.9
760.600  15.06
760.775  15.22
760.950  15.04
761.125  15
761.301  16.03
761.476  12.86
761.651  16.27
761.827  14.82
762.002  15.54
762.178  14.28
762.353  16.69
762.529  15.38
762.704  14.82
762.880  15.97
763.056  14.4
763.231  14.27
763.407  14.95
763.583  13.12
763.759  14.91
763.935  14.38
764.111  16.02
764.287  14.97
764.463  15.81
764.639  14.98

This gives 1.0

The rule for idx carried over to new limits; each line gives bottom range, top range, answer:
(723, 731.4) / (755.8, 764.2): 1.04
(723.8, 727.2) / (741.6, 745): 1.06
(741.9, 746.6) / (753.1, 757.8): 1.02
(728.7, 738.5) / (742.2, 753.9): 1.04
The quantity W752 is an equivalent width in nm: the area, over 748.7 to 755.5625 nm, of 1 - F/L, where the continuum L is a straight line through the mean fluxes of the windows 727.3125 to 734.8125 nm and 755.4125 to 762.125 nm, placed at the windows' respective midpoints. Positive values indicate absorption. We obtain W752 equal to -0.27 nm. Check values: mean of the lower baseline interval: 15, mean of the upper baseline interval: 15.5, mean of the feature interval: 16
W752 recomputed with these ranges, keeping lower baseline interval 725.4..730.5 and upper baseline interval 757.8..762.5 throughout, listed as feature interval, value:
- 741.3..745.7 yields -0.24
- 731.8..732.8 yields 0.00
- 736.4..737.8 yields -0.04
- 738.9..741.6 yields -0.09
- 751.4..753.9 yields -0.19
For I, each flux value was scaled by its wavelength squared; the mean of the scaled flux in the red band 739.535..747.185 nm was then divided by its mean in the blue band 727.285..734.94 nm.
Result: 1.1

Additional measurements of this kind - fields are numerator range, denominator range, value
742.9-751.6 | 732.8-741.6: 1.05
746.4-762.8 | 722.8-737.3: 1.12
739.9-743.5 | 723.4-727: 1.11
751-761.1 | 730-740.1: 1.10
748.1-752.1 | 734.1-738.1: 1.06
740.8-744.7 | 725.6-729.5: 1.13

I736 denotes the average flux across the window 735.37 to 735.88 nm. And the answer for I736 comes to 14.9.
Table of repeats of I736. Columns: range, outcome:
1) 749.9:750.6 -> 15.6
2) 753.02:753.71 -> 16.1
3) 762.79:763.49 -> 14.9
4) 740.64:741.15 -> 15.4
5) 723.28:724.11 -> 15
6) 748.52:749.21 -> 15.4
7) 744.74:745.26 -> 15.6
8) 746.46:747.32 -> 15.1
